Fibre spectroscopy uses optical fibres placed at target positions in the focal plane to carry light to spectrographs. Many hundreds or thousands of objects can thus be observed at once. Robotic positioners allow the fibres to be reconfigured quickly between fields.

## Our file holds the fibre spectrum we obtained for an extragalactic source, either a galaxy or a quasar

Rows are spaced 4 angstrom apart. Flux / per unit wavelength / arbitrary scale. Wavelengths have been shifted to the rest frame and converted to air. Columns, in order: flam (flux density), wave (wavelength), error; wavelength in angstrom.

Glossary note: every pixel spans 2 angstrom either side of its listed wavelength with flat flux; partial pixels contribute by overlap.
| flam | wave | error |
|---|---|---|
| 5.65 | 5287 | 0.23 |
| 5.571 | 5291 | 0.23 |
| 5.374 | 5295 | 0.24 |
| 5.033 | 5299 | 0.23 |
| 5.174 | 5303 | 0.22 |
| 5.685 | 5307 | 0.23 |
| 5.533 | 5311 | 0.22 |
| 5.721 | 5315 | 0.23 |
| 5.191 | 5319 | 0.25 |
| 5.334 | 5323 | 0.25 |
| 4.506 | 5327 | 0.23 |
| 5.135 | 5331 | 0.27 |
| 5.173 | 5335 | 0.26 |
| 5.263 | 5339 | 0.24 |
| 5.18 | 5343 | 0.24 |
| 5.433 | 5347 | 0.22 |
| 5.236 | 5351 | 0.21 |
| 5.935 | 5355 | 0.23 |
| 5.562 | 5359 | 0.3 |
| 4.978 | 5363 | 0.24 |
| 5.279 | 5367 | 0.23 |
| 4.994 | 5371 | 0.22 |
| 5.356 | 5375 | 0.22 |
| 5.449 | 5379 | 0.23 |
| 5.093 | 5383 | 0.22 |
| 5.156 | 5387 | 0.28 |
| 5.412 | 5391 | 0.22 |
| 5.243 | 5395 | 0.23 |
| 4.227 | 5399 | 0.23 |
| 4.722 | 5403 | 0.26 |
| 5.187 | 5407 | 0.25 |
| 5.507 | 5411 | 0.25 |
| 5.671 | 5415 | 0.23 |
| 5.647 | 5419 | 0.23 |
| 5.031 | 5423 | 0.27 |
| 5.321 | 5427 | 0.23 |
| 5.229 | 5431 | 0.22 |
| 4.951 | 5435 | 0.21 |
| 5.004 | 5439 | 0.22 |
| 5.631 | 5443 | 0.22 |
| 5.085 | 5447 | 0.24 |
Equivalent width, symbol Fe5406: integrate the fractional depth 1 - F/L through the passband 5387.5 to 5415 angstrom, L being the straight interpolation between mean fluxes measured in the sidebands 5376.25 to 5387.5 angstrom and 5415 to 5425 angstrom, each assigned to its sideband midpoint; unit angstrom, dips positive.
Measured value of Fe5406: 1.2 angstrom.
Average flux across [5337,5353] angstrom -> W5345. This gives 5.28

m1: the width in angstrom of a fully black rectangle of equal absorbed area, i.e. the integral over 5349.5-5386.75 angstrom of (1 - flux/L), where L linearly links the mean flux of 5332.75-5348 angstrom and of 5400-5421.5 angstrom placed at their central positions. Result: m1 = -0.4 angstrom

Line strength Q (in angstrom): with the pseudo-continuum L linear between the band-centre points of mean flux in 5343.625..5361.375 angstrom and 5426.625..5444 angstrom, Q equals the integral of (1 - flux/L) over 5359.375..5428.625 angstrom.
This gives 1.89 angstrom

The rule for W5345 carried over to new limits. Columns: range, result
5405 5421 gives 5.5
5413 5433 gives 5.38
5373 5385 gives 5.3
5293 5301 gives 5.2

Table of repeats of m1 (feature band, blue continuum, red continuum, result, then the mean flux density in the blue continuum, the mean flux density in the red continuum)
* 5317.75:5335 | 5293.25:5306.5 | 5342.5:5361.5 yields 1.01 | 5.25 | 5.48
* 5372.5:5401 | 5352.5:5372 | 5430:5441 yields 0.70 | 5.36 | 5.05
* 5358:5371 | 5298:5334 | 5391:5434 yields 0.04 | 5.26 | 5.18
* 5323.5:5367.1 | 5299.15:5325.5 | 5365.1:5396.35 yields 0.63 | 5.39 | 5.25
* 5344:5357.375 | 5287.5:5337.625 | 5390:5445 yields -0.63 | 5.3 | 5.19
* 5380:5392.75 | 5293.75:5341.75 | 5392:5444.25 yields -0.07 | 5.26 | 5.18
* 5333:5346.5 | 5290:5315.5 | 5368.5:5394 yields 0.27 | 5.42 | 5.24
